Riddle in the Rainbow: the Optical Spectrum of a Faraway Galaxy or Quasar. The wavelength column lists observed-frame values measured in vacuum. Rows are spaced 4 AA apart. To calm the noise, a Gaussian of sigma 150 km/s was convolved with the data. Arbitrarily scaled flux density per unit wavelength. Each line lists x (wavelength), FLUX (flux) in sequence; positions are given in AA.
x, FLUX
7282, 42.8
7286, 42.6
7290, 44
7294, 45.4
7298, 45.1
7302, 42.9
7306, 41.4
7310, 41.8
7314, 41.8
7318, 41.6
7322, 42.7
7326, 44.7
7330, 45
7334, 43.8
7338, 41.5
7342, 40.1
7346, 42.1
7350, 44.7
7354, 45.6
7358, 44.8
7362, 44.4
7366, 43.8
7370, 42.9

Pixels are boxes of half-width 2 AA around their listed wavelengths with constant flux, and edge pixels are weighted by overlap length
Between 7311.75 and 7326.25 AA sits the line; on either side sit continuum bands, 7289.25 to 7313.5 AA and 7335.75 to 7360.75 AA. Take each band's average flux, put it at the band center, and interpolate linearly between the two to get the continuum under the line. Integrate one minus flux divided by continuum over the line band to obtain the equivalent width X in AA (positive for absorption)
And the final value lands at 0.3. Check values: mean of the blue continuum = 43.3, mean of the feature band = 42.4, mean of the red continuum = 43.2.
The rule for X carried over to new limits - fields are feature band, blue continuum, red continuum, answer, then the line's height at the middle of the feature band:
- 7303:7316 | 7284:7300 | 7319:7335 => 0.69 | 44.1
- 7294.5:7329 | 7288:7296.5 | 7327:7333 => 1.39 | 44.7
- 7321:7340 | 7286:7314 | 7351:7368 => 0.17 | 44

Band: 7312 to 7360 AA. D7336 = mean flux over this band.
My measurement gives 43.2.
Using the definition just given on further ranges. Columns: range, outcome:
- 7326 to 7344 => 42.8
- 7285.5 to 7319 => 43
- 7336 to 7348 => 41.2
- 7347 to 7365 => 44.7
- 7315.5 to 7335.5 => 43.5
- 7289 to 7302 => 44.6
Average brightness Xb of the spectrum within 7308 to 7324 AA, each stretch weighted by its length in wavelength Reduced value 42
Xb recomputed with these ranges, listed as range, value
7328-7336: 44.4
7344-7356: 44.1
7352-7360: 45.2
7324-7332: 44.9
